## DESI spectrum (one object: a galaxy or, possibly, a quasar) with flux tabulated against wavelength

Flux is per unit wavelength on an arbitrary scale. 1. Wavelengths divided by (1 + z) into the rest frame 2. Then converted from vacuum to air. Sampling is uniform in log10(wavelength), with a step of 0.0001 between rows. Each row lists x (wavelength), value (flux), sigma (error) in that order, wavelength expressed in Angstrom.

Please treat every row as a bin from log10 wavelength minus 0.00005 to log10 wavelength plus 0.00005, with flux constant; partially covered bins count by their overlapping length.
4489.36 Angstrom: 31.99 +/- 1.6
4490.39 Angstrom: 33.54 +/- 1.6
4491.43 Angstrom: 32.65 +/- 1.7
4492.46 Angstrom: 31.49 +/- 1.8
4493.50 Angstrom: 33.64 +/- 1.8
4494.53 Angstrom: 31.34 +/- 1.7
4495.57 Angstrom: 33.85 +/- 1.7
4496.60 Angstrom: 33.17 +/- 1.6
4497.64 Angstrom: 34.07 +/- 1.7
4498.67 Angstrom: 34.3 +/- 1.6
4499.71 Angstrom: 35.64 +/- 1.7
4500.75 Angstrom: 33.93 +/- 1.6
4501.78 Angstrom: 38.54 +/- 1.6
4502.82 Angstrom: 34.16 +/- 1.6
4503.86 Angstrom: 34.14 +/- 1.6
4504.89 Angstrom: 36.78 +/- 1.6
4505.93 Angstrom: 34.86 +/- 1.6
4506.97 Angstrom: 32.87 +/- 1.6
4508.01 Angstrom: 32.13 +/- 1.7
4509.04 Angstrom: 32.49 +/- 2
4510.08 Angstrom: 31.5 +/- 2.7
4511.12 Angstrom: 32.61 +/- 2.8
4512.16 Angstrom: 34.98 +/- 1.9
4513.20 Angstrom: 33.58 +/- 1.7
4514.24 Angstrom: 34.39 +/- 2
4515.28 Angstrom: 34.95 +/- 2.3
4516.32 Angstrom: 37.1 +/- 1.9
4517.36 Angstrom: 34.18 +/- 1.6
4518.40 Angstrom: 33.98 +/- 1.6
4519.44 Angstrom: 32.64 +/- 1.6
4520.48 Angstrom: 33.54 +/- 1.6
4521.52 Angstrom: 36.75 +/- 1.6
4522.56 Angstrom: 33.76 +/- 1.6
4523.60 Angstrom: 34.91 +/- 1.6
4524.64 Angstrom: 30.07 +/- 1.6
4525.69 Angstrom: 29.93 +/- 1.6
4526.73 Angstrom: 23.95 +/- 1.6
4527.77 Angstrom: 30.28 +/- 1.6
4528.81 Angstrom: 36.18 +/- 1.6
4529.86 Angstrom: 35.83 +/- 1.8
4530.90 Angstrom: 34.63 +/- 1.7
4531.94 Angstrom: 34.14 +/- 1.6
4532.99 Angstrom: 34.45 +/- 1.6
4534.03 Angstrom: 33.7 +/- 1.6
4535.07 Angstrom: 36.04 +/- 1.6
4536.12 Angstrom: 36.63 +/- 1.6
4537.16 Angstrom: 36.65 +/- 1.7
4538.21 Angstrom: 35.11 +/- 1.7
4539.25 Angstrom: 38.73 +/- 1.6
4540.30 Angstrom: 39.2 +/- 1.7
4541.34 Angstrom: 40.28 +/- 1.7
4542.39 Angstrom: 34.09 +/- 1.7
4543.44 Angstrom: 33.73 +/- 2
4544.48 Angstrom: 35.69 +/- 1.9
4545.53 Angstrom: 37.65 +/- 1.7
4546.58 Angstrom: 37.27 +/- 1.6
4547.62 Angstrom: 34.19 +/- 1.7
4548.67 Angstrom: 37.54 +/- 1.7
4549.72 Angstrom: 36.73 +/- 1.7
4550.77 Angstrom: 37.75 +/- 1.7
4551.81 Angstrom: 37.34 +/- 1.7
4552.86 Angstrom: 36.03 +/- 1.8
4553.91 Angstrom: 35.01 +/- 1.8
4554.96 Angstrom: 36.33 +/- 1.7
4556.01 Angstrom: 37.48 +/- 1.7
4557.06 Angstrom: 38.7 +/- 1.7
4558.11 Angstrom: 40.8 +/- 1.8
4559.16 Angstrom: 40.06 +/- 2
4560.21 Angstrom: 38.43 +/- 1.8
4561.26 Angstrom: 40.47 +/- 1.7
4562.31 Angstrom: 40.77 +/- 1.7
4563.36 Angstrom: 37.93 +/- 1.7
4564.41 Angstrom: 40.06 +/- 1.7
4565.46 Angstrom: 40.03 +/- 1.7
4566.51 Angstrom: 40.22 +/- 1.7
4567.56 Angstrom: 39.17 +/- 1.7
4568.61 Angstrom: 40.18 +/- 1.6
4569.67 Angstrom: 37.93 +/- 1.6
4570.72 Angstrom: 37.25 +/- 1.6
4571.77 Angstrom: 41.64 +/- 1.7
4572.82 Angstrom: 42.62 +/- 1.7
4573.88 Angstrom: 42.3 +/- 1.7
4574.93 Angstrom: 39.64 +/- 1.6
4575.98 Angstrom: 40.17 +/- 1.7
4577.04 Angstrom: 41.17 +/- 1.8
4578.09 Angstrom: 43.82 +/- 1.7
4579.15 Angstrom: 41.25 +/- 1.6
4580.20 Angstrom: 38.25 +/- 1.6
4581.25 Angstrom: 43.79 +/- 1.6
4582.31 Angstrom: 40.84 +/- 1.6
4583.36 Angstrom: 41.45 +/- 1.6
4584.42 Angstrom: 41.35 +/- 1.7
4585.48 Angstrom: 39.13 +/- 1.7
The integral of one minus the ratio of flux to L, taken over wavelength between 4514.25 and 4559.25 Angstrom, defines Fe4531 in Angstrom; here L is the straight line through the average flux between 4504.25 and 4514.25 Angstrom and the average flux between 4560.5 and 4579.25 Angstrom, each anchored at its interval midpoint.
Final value 1.55 Angstrom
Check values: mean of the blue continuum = 33.6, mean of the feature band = 35.4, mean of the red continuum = 40.3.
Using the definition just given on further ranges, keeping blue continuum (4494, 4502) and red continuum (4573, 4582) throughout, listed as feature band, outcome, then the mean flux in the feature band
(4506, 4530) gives 1.89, 33.1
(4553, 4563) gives 0.26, 38.5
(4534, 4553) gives 0.82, 36.6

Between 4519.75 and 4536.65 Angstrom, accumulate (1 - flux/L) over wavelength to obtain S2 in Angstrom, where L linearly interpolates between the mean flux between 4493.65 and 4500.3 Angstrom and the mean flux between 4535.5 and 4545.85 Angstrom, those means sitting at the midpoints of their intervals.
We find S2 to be 1.2 Angstrom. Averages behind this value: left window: 33.7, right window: 36.7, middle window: 33.4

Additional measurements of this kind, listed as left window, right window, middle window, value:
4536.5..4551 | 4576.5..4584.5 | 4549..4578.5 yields 0.05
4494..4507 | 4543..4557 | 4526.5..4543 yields 0.31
